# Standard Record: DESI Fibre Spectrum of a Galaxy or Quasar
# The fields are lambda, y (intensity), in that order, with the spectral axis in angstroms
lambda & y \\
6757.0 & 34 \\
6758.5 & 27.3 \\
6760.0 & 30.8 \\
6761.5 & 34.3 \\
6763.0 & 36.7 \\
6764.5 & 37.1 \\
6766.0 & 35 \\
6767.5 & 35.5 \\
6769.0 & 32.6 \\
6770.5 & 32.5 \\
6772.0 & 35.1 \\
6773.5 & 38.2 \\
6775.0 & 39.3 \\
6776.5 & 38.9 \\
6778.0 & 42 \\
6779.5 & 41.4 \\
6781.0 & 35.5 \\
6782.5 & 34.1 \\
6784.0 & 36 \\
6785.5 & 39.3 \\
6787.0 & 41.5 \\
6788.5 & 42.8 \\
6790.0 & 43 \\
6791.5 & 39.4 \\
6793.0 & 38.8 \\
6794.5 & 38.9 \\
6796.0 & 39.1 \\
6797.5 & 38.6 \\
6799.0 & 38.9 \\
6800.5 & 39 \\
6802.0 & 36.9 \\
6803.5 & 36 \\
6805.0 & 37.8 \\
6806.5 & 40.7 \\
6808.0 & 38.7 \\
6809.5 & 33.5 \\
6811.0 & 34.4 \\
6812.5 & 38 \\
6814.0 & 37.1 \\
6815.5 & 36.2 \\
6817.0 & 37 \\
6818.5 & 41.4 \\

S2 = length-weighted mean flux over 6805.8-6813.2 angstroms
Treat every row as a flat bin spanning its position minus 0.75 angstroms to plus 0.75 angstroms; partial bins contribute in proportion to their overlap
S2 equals 37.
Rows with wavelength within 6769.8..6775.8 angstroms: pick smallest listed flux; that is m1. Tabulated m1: 32.5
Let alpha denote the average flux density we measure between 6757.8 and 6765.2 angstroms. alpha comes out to 33.3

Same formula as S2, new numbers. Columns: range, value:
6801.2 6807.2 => 37.8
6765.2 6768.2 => 35.3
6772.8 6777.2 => 38.8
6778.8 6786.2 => 37.2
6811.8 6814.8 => 37.5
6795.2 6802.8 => 38.5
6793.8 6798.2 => 38.9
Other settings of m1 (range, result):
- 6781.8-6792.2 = 34.1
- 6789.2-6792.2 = 39.4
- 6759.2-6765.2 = 30.8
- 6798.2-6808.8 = 36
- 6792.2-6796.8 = 38.8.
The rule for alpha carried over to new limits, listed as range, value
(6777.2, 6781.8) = 39.6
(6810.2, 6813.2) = 36.1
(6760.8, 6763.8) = 35.5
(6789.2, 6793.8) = 40.4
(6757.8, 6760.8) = 29.2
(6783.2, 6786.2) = 37.6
